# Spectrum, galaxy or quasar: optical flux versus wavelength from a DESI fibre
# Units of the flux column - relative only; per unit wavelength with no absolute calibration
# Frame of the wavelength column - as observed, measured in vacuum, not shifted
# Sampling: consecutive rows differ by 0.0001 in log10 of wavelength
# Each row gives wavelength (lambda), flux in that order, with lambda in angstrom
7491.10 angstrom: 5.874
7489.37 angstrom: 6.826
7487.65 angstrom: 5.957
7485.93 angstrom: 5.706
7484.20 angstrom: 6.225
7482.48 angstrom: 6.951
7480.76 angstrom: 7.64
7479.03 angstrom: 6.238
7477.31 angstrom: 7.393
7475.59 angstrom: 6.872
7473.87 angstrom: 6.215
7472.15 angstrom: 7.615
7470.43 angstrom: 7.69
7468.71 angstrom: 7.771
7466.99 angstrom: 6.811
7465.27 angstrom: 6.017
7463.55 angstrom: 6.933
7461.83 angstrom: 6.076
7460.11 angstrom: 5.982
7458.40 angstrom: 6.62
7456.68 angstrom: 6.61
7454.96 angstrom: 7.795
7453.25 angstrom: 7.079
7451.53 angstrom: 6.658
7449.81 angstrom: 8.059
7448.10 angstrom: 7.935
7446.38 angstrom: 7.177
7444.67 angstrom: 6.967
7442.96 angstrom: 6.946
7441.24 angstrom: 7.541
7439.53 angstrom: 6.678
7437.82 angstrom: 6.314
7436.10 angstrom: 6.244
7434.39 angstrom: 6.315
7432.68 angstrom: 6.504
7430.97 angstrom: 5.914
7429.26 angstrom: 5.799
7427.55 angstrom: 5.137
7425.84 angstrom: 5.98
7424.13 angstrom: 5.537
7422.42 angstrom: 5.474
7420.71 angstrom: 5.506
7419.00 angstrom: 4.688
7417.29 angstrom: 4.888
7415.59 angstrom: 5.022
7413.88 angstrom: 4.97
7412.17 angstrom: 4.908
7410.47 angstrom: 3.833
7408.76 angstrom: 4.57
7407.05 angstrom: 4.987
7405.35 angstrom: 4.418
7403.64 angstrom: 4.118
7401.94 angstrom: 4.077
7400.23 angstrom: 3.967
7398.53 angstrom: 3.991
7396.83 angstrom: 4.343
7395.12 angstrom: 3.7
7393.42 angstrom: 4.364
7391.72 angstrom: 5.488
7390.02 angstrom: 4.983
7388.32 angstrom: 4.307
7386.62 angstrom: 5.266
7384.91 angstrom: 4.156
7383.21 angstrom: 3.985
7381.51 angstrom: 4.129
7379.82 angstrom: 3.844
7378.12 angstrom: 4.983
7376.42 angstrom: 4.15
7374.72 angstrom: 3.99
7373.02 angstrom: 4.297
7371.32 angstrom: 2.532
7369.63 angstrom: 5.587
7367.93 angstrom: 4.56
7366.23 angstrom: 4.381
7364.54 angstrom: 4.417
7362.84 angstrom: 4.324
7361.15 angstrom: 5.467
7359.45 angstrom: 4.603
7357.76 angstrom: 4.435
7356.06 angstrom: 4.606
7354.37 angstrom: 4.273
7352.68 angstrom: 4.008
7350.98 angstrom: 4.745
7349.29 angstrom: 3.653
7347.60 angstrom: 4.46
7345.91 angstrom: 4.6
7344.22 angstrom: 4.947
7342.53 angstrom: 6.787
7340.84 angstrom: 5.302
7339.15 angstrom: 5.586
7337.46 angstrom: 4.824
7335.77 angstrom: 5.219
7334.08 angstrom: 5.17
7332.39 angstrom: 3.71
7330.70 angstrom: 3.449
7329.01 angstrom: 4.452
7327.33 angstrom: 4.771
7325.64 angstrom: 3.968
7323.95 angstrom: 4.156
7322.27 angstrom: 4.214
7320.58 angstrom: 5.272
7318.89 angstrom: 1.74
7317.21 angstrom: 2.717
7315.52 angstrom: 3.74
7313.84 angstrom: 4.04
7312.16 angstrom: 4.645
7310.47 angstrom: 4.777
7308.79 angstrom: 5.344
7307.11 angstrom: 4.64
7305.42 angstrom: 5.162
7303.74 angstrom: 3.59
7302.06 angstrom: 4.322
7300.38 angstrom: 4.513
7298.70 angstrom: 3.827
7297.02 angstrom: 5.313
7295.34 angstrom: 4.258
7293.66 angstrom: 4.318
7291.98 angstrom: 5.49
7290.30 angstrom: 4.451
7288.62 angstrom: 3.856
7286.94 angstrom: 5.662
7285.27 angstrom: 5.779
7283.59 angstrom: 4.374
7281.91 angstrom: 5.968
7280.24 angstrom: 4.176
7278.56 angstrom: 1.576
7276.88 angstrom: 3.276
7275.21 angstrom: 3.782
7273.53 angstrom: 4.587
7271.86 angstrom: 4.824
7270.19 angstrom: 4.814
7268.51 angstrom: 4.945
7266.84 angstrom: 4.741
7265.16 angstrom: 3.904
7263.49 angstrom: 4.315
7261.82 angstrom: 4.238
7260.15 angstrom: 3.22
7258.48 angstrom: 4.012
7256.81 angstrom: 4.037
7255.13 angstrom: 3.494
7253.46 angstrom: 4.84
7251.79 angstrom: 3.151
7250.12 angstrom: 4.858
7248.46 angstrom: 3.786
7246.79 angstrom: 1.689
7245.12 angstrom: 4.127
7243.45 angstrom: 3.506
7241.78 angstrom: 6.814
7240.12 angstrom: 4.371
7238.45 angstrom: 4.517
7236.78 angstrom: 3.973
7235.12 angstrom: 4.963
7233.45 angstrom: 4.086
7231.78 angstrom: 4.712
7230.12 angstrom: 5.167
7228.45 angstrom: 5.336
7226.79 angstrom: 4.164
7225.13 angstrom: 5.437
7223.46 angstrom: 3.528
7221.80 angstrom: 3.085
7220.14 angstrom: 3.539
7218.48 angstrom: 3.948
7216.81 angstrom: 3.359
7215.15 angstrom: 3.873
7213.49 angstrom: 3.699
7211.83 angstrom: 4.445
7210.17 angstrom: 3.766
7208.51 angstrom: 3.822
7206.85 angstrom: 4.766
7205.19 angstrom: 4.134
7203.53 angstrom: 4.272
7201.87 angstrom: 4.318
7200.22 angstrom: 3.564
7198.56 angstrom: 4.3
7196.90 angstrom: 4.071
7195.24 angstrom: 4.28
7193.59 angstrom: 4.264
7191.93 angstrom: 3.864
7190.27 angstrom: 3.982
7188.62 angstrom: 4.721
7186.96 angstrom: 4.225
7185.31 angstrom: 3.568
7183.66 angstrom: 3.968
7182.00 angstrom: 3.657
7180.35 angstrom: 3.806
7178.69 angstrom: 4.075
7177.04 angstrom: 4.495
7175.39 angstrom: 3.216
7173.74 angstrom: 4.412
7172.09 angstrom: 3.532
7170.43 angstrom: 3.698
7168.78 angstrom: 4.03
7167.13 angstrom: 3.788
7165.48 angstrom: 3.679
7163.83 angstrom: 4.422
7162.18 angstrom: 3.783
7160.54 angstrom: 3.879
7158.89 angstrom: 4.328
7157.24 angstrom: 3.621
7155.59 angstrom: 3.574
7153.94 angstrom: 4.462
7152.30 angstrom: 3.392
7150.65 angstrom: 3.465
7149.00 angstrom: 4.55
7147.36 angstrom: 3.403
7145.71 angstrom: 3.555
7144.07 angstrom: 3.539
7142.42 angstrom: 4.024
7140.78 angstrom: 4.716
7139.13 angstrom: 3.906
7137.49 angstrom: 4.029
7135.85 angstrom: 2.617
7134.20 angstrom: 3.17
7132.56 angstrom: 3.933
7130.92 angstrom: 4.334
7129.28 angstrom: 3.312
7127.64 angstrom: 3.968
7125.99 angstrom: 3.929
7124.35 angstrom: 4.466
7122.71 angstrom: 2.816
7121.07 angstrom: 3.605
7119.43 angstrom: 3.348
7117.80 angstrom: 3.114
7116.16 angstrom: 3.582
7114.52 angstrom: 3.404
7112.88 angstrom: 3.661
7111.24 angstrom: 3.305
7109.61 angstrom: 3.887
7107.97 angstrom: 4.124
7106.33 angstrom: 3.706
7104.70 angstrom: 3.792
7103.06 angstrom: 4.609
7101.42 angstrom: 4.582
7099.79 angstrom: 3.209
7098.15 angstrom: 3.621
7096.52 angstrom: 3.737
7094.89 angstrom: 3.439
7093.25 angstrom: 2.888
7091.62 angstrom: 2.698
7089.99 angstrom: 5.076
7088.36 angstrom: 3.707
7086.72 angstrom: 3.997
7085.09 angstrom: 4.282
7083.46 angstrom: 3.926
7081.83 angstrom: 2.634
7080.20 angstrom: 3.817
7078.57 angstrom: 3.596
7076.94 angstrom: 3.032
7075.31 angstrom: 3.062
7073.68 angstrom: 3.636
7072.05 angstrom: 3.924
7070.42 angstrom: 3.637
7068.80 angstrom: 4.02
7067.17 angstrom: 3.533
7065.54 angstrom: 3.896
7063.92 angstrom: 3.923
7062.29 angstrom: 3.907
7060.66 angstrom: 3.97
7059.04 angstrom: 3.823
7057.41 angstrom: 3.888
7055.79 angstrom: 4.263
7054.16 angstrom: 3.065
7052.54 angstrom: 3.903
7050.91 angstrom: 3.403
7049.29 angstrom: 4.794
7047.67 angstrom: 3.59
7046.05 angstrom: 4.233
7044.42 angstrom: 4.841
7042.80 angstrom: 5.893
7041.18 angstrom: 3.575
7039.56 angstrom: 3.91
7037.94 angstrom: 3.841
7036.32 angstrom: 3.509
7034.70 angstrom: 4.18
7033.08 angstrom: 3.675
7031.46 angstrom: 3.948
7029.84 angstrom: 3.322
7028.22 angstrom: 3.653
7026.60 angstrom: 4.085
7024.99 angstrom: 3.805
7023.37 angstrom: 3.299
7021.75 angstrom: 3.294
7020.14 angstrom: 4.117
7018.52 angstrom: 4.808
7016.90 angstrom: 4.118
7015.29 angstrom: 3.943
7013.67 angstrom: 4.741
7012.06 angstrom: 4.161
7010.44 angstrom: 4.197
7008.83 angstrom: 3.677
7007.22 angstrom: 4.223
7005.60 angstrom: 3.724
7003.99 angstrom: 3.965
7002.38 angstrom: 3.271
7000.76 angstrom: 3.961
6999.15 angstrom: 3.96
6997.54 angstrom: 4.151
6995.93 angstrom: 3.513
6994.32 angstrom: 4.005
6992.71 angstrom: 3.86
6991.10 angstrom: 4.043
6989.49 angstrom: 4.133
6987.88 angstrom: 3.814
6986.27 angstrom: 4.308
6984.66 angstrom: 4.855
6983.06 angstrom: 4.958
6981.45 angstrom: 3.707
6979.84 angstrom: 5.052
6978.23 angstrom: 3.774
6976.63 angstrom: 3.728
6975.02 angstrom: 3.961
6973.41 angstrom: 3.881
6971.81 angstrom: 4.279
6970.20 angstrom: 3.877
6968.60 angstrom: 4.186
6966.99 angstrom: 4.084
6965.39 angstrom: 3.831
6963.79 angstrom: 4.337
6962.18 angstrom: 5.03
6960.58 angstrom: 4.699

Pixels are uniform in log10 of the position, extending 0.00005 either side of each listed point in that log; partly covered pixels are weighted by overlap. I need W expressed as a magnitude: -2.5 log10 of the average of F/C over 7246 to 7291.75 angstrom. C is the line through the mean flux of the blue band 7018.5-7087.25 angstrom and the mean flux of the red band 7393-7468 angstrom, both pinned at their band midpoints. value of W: 0.18 mag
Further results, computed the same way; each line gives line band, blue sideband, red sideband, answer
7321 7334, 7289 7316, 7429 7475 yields 0.17 mag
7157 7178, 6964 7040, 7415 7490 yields 0.24 mag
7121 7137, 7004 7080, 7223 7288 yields 0.13 mag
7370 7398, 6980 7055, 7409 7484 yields 0.37 mag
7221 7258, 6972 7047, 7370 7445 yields 0.08 mag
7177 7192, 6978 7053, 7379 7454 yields 0.15 mag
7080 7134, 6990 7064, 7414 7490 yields 0.19 mag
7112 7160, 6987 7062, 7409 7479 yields 0.23 mag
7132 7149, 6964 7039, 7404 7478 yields 0.25 mag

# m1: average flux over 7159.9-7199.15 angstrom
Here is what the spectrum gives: 3.99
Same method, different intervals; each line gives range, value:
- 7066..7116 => 3.68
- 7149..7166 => 3.9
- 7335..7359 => 4.81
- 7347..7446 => 4.9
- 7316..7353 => 4.44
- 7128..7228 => 3.93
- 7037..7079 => 3.89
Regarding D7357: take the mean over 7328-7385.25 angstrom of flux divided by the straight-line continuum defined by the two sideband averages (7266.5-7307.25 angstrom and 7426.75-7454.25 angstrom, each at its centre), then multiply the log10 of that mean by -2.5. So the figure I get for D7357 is 0.208 mag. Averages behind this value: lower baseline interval 4.48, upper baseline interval 6.71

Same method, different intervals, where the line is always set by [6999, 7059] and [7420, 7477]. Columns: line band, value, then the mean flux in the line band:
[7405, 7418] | 0.33 mag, 4.71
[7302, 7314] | 0.24 mag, 4.61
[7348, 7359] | 0.37 mag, 4.31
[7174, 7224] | 0.26 mag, 3.96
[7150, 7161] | 0.24 mag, 3.82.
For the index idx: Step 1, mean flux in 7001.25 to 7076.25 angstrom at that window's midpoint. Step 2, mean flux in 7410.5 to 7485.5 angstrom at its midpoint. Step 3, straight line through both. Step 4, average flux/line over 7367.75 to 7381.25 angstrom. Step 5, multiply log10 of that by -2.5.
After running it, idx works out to 0.38 mag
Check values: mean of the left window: 3.92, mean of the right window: 6.43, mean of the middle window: 4.22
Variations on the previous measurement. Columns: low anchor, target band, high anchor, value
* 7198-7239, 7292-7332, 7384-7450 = 0.12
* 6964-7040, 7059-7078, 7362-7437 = 0.12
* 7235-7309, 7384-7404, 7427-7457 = 0.35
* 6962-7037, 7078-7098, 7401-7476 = 0.21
